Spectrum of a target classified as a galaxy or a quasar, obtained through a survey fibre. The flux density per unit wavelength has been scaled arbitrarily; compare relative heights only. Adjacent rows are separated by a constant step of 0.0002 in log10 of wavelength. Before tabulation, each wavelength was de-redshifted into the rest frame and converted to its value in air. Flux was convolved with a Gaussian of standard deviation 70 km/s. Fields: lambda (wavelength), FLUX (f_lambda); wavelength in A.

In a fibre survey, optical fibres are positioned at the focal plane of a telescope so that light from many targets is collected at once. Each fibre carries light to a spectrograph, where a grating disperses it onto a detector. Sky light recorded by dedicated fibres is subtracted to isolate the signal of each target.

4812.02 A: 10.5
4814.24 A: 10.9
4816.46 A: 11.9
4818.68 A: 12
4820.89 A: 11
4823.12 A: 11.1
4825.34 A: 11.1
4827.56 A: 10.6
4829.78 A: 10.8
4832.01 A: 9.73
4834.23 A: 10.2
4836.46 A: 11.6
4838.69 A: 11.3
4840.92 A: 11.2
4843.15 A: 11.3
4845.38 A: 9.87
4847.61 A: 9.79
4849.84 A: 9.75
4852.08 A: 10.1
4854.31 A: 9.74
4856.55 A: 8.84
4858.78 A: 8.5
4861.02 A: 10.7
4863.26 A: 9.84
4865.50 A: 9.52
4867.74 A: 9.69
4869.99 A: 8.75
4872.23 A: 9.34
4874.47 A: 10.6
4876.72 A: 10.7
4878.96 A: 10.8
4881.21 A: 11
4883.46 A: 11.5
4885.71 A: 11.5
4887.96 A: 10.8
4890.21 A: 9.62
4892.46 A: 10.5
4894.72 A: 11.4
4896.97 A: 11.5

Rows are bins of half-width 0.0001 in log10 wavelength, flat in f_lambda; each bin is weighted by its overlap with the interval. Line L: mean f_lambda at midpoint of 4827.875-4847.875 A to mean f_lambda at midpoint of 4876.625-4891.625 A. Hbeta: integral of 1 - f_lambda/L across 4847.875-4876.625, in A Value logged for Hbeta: 3.0 A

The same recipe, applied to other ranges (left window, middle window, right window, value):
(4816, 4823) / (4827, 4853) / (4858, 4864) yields 0.3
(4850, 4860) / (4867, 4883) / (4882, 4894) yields 0.1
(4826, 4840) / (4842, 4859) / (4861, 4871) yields 0.6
